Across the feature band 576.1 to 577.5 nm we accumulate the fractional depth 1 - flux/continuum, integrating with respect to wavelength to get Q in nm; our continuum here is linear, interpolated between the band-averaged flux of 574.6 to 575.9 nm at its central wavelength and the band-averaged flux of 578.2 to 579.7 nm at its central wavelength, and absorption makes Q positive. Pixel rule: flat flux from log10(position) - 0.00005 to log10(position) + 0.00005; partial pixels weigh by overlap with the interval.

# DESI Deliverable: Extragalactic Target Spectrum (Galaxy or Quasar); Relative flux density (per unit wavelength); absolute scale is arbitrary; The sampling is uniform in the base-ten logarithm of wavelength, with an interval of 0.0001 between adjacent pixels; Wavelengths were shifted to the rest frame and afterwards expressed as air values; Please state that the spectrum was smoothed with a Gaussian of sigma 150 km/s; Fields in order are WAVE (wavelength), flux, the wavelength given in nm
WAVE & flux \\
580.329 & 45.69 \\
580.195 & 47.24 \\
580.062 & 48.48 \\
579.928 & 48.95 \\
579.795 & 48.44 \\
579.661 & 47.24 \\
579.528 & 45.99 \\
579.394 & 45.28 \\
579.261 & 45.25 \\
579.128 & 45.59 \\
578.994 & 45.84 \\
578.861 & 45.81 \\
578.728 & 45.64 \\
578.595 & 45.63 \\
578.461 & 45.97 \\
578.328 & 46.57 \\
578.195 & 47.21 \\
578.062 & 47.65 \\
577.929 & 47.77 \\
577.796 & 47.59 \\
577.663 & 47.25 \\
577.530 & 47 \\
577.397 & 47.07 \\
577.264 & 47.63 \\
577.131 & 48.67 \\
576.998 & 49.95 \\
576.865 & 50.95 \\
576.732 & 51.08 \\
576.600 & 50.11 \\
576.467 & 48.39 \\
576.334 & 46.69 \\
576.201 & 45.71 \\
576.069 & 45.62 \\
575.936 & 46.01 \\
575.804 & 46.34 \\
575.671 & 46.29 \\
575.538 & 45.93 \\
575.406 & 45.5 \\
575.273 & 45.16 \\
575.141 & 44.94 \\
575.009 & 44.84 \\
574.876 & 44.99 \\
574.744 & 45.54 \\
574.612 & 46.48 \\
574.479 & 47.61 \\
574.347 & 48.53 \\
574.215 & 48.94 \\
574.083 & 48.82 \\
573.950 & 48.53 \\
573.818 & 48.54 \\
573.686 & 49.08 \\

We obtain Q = -0.08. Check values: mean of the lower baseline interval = 45.6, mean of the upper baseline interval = 45.9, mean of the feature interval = 48.5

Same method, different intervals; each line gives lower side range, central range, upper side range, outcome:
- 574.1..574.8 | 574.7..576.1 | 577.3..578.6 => 0.06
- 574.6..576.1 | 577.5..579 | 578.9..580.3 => -0.01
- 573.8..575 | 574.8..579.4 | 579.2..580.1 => 0.04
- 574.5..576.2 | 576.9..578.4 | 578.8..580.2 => -0.05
